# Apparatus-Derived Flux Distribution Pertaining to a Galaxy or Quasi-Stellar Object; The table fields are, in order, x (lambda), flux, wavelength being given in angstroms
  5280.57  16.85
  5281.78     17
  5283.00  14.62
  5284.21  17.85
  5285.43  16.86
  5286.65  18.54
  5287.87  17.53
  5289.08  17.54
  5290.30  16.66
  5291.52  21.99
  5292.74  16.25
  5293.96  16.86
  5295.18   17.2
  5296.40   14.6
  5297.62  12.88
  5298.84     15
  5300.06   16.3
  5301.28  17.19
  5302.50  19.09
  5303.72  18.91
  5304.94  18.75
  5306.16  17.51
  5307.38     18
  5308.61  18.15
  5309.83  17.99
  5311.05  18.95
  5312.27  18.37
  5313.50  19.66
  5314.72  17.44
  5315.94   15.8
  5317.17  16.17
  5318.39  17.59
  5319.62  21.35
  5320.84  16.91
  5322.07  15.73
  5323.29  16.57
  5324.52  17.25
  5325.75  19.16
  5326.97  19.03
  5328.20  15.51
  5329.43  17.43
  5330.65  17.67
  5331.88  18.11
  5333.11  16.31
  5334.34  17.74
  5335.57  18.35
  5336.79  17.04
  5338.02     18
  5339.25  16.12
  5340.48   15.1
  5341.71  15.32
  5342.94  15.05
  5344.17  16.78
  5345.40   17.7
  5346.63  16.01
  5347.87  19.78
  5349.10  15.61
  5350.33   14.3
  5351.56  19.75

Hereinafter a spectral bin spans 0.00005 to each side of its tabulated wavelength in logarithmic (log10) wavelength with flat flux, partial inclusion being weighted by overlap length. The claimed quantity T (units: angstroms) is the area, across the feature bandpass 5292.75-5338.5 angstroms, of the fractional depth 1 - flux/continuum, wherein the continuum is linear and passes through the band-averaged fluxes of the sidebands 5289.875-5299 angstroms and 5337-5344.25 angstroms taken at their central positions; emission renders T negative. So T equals -3.1 angstroms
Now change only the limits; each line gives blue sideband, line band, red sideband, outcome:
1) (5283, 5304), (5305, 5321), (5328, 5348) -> -1.01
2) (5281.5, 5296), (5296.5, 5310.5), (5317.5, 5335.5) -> 0.24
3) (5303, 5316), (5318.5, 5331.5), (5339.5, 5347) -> -0.34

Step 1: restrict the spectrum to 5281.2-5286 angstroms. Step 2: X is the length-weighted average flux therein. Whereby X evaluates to 16.6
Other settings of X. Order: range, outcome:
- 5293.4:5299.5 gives 15.3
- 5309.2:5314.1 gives 18.7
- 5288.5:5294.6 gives 17.8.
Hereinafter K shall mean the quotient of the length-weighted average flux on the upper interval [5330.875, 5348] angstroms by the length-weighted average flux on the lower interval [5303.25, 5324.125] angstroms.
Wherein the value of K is 0.95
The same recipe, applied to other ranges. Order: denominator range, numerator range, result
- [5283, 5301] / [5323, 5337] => 1.05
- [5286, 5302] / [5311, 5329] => 1.05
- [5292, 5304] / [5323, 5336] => 1.07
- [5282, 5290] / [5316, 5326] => 1.02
